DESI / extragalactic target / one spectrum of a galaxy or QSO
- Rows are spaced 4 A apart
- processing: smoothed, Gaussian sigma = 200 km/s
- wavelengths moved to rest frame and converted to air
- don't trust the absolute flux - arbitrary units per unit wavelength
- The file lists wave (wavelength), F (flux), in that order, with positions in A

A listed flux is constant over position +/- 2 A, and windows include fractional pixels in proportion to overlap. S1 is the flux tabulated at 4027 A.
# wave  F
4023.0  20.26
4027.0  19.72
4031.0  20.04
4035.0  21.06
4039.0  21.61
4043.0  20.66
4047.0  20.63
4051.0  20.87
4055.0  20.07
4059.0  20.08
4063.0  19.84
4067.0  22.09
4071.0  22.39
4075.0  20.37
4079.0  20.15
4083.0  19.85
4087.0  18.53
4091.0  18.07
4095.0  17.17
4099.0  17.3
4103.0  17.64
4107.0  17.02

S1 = 19.72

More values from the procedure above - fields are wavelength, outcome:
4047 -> 20.63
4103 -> 17.64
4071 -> 22.39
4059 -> 20.08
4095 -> 17.17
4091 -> 18.07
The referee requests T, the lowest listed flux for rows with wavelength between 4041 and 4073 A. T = 19.84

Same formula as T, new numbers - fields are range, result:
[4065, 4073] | 22.09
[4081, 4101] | 17.17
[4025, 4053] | 19.72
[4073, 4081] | 20.15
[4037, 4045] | 20.66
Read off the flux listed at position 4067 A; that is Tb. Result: 22.09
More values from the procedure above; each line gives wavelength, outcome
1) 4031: 20.04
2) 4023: 20.26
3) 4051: 20.87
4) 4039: 21.61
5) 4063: 19.84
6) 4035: 21.06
